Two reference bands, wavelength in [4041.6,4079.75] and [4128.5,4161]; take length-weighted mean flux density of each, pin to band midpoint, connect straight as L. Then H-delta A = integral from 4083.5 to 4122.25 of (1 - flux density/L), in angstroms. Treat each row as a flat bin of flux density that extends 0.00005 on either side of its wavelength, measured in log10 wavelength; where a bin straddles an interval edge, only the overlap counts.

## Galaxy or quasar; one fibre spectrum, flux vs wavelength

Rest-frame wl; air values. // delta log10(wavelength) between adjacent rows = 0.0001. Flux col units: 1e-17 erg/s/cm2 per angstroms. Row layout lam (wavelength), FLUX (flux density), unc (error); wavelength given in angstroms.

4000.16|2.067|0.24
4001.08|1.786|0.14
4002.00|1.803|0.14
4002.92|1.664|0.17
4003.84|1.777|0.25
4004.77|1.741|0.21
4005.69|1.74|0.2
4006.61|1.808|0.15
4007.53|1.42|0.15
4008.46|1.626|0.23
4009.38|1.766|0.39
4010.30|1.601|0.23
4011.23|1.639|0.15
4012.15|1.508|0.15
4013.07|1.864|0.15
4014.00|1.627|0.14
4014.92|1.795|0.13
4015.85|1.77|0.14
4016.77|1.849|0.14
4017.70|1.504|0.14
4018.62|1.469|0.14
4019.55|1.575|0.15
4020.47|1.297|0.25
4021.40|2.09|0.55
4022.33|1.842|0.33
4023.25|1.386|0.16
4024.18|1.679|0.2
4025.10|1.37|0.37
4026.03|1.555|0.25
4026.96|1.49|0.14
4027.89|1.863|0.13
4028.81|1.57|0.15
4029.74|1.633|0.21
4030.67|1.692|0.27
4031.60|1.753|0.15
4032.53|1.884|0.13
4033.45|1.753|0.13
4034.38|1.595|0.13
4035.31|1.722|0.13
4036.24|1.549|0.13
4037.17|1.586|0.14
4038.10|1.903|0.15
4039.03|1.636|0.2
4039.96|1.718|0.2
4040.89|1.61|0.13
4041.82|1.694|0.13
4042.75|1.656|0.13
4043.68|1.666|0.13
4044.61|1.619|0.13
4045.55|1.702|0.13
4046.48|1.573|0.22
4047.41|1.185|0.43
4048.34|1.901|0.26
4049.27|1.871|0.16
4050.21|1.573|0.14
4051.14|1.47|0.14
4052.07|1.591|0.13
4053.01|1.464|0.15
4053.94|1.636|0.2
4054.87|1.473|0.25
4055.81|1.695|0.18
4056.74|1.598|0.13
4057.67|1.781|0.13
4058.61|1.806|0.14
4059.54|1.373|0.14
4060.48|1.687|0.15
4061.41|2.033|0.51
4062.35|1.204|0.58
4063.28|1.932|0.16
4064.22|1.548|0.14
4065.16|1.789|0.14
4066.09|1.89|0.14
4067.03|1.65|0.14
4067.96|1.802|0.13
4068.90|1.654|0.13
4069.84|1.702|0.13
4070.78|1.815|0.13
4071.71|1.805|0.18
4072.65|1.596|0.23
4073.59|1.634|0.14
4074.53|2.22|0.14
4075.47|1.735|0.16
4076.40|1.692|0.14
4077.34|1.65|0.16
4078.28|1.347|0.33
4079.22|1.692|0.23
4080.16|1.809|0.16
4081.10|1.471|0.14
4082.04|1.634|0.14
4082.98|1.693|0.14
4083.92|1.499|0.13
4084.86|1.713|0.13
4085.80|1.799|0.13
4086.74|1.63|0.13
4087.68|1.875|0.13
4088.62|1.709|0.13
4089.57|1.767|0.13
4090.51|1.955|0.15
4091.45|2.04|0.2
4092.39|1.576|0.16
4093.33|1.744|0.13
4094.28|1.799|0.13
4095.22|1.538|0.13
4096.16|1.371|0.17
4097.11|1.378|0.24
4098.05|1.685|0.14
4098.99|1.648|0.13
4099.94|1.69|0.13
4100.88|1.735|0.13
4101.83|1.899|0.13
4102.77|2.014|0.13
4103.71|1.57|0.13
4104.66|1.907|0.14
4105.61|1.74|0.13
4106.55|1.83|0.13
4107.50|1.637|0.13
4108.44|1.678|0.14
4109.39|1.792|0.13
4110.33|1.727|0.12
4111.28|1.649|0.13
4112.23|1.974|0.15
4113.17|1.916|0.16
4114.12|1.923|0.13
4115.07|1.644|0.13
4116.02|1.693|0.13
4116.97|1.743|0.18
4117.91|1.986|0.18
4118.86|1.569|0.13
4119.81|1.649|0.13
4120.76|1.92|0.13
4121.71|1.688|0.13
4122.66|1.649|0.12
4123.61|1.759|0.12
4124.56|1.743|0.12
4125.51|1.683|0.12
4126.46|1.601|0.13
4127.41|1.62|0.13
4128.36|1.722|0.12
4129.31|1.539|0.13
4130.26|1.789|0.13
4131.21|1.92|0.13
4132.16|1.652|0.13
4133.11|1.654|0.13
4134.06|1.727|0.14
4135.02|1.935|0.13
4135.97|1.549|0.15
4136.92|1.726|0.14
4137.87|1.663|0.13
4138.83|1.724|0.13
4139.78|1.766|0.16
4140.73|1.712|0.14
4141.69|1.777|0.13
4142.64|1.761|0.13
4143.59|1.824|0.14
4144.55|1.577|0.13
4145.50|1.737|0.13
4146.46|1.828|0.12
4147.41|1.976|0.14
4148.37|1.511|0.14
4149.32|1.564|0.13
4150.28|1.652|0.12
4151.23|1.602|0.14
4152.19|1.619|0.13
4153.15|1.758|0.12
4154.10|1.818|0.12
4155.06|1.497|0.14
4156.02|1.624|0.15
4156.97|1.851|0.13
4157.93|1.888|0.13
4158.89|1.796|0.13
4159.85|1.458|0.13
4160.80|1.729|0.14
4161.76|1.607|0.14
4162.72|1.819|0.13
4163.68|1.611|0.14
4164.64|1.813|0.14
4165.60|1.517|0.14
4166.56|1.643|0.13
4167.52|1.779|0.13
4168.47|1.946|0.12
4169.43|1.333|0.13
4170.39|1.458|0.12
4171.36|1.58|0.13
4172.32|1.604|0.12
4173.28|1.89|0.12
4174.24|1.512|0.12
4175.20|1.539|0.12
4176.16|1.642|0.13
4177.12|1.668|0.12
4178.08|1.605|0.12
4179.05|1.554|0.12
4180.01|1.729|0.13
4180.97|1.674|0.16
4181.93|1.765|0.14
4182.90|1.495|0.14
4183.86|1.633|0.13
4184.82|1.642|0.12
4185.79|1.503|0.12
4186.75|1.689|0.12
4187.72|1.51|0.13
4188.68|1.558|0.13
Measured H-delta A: -1.1 angstroms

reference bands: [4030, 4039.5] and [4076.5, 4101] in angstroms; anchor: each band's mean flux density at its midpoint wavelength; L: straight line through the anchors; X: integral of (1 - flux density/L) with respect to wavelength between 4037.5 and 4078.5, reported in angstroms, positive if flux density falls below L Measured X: 0.4 angstroms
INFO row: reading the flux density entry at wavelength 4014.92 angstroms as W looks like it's 1.795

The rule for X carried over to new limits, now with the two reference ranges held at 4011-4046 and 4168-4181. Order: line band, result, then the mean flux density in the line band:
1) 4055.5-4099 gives -1.3 angstroms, 1.7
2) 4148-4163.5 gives -0.5 angstroms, 1.67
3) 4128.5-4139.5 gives -0.6 angstroms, 1.72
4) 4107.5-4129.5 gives -1.3 angstroms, 1.73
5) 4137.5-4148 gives -0.8 angstroms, 1.76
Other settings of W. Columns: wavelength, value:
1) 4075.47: 1.735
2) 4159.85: 1.458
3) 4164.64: 1.813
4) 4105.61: 1.74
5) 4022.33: 1.842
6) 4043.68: 1.666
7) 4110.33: 1.727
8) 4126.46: 1.601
